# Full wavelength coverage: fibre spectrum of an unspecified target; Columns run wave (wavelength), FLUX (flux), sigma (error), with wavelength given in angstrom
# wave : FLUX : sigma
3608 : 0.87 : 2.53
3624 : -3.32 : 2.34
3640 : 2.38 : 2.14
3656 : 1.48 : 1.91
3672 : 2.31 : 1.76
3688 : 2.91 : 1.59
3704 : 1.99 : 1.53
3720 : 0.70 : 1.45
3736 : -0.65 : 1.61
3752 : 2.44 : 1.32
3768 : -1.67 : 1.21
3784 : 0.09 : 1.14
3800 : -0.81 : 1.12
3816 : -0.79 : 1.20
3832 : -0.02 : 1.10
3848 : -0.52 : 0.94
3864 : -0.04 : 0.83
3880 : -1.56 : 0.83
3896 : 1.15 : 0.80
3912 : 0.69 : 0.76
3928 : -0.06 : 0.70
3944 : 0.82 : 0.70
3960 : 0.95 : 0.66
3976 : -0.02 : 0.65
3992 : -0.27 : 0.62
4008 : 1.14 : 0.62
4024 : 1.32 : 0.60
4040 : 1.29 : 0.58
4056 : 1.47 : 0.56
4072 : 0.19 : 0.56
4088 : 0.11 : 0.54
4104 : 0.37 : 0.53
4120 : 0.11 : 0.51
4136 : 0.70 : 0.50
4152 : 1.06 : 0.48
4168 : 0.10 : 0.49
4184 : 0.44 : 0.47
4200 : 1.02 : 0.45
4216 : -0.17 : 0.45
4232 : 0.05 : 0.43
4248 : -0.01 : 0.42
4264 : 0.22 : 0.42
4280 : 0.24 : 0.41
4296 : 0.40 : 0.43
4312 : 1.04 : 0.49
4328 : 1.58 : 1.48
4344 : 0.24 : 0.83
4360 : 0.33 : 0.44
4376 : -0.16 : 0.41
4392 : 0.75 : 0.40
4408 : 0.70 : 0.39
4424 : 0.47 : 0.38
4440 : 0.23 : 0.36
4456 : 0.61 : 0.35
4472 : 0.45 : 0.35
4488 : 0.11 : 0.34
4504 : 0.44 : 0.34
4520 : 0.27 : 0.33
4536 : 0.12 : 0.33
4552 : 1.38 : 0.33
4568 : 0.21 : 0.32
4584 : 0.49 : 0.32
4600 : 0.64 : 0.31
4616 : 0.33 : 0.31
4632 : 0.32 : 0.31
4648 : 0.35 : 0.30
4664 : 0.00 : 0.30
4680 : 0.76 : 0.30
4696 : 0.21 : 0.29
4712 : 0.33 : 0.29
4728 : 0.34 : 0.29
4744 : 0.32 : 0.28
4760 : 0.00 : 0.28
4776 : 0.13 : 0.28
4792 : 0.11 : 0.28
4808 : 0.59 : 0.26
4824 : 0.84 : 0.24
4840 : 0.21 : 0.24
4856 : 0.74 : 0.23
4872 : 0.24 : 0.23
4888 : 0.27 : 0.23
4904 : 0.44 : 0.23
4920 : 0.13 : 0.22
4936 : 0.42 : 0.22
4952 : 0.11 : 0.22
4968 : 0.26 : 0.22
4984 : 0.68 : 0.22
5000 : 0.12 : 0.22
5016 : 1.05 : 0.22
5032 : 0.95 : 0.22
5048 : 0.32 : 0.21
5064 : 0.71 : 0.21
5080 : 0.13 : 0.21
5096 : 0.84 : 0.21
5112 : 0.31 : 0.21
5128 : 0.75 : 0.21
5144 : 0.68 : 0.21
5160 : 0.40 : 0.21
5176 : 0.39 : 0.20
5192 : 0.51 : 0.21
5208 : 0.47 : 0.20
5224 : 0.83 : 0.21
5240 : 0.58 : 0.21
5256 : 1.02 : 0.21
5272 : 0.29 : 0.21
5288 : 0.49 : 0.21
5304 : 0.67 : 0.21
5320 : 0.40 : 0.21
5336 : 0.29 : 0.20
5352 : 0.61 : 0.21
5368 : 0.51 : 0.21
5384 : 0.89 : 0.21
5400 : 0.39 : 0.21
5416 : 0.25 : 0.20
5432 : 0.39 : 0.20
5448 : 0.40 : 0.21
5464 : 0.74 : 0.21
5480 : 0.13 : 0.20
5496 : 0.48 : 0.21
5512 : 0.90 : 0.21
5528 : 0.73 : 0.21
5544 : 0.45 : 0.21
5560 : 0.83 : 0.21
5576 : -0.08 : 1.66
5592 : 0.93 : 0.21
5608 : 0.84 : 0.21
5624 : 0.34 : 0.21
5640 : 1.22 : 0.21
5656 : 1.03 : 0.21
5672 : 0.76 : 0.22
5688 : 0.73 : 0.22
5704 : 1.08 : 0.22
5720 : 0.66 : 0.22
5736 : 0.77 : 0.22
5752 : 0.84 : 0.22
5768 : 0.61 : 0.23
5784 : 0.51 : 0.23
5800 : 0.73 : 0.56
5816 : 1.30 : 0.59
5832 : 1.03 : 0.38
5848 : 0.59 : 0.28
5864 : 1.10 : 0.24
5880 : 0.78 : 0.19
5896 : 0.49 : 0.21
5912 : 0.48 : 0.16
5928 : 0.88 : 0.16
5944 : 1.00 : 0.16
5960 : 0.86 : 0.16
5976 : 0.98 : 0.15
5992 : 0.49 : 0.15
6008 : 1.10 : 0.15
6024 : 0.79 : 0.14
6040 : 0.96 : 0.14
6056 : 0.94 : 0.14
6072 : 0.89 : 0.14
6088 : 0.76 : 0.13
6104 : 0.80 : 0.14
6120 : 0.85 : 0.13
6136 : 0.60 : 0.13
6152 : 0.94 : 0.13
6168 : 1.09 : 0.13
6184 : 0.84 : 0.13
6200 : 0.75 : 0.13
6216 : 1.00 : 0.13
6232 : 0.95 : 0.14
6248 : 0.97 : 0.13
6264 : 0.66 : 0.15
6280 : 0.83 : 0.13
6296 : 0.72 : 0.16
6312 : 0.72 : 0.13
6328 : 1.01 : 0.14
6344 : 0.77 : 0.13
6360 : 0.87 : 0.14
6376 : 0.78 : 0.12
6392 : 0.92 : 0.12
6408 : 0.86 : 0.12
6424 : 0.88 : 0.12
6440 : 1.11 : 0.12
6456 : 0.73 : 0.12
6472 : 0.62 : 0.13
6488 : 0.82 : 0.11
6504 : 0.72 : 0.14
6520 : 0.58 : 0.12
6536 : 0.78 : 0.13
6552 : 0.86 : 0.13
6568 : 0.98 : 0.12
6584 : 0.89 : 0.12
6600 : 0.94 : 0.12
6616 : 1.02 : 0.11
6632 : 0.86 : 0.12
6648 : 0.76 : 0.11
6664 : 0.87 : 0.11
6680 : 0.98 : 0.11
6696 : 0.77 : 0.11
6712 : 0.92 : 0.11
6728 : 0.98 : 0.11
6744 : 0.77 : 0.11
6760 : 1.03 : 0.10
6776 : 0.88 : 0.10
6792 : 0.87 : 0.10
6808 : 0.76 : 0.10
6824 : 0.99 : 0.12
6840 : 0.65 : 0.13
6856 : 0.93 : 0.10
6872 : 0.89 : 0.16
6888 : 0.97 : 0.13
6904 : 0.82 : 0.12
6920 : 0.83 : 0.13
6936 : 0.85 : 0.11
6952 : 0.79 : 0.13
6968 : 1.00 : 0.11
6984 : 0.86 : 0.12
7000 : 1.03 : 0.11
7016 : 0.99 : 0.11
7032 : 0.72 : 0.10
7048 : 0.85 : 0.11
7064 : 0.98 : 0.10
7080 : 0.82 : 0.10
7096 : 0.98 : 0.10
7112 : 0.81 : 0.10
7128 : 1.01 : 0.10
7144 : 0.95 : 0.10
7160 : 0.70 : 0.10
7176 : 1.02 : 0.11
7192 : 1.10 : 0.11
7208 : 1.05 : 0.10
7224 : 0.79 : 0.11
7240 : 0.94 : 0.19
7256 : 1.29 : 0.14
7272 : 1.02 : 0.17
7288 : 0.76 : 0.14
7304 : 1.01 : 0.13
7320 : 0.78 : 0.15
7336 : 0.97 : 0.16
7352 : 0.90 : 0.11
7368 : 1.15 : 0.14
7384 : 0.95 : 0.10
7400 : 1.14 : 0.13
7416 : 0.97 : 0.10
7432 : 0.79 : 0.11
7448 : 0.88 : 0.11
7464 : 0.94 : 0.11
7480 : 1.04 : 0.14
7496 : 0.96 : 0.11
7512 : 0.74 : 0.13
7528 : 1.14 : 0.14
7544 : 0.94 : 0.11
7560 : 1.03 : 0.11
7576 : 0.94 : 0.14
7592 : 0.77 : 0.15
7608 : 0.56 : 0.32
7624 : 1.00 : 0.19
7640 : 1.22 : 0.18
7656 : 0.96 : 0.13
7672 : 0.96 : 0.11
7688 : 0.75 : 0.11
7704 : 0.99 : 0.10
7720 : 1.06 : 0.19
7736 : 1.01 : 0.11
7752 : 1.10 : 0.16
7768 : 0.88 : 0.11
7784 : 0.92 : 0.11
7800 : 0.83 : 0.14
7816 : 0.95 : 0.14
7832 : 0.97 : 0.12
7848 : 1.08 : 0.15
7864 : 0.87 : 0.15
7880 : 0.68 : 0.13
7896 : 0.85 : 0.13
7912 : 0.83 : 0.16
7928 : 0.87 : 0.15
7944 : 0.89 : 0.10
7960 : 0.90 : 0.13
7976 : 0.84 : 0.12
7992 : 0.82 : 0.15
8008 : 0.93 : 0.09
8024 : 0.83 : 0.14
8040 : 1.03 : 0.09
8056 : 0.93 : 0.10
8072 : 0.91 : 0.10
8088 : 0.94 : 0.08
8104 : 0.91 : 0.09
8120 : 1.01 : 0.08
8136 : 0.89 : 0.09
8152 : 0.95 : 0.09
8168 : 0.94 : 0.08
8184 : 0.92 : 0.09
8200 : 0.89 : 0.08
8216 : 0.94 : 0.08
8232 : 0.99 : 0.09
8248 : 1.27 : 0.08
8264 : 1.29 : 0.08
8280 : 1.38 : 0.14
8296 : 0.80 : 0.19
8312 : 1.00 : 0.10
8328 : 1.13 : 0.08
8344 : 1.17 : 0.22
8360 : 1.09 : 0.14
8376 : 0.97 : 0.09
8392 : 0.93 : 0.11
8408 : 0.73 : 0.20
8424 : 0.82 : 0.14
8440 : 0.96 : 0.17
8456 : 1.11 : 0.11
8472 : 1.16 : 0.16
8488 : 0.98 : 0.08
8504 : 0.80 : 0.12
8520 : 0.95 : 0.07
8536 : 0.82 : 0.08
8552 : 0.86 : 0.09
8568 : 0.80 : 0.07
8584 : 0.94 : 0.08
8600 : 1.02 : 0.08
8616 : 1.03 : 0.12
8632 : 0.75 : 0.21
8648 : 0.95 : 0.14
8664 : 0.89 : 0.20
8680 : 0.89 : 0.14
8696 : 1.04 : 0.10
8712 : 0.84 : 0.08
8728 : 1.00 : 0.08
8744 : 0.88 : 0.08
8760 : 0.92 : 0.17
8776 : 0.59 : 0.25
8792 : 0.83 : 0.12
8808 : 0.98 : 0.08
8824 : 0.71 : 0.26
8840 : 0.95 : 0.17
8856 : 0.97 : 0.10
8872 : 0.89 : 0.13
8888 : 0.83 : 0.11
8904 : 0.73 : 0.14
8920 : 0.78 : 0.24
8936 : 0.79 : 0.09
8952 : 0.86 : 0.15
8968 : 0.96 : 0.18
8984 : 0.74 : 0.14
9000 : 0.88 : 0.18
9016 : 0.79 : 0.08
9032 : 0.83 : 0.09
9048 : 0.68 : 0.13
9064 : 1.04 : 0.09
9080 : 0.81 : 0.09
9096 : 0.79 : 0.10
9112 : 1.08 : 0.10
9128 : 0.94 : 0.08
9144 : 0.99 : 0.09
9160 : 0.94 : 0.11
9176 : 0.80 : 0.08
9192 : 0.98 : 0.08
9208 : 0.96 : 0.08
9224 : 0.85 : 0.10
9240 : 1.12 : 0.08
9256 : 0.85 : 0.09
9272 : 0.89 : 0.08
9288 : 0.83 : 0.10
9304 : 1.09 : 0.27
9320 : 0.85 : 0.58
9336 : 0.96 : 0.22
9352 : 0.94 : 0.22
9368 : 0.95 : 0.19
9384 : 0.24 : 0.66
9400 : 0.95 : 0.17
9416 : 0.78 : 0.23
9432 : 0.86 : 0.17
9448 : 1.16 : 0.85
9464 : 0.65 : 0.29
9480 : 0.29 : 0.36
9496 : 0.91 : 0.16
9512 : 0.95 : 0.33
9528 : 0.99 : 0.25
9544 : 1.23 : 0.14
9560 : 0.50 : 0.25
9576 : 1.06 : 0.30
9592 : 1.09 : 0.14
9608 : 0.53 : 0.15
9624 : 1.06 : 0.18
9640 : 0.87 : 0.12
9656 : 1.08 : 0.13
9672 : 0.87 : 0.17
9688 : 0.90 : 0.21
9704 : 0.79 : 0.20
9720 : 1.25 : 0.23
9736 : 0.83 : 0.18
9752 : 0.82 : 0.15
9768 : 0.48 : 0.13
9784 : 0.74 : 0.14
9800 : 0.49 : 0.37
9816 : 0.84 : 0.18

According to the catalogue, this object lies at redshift 0.26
